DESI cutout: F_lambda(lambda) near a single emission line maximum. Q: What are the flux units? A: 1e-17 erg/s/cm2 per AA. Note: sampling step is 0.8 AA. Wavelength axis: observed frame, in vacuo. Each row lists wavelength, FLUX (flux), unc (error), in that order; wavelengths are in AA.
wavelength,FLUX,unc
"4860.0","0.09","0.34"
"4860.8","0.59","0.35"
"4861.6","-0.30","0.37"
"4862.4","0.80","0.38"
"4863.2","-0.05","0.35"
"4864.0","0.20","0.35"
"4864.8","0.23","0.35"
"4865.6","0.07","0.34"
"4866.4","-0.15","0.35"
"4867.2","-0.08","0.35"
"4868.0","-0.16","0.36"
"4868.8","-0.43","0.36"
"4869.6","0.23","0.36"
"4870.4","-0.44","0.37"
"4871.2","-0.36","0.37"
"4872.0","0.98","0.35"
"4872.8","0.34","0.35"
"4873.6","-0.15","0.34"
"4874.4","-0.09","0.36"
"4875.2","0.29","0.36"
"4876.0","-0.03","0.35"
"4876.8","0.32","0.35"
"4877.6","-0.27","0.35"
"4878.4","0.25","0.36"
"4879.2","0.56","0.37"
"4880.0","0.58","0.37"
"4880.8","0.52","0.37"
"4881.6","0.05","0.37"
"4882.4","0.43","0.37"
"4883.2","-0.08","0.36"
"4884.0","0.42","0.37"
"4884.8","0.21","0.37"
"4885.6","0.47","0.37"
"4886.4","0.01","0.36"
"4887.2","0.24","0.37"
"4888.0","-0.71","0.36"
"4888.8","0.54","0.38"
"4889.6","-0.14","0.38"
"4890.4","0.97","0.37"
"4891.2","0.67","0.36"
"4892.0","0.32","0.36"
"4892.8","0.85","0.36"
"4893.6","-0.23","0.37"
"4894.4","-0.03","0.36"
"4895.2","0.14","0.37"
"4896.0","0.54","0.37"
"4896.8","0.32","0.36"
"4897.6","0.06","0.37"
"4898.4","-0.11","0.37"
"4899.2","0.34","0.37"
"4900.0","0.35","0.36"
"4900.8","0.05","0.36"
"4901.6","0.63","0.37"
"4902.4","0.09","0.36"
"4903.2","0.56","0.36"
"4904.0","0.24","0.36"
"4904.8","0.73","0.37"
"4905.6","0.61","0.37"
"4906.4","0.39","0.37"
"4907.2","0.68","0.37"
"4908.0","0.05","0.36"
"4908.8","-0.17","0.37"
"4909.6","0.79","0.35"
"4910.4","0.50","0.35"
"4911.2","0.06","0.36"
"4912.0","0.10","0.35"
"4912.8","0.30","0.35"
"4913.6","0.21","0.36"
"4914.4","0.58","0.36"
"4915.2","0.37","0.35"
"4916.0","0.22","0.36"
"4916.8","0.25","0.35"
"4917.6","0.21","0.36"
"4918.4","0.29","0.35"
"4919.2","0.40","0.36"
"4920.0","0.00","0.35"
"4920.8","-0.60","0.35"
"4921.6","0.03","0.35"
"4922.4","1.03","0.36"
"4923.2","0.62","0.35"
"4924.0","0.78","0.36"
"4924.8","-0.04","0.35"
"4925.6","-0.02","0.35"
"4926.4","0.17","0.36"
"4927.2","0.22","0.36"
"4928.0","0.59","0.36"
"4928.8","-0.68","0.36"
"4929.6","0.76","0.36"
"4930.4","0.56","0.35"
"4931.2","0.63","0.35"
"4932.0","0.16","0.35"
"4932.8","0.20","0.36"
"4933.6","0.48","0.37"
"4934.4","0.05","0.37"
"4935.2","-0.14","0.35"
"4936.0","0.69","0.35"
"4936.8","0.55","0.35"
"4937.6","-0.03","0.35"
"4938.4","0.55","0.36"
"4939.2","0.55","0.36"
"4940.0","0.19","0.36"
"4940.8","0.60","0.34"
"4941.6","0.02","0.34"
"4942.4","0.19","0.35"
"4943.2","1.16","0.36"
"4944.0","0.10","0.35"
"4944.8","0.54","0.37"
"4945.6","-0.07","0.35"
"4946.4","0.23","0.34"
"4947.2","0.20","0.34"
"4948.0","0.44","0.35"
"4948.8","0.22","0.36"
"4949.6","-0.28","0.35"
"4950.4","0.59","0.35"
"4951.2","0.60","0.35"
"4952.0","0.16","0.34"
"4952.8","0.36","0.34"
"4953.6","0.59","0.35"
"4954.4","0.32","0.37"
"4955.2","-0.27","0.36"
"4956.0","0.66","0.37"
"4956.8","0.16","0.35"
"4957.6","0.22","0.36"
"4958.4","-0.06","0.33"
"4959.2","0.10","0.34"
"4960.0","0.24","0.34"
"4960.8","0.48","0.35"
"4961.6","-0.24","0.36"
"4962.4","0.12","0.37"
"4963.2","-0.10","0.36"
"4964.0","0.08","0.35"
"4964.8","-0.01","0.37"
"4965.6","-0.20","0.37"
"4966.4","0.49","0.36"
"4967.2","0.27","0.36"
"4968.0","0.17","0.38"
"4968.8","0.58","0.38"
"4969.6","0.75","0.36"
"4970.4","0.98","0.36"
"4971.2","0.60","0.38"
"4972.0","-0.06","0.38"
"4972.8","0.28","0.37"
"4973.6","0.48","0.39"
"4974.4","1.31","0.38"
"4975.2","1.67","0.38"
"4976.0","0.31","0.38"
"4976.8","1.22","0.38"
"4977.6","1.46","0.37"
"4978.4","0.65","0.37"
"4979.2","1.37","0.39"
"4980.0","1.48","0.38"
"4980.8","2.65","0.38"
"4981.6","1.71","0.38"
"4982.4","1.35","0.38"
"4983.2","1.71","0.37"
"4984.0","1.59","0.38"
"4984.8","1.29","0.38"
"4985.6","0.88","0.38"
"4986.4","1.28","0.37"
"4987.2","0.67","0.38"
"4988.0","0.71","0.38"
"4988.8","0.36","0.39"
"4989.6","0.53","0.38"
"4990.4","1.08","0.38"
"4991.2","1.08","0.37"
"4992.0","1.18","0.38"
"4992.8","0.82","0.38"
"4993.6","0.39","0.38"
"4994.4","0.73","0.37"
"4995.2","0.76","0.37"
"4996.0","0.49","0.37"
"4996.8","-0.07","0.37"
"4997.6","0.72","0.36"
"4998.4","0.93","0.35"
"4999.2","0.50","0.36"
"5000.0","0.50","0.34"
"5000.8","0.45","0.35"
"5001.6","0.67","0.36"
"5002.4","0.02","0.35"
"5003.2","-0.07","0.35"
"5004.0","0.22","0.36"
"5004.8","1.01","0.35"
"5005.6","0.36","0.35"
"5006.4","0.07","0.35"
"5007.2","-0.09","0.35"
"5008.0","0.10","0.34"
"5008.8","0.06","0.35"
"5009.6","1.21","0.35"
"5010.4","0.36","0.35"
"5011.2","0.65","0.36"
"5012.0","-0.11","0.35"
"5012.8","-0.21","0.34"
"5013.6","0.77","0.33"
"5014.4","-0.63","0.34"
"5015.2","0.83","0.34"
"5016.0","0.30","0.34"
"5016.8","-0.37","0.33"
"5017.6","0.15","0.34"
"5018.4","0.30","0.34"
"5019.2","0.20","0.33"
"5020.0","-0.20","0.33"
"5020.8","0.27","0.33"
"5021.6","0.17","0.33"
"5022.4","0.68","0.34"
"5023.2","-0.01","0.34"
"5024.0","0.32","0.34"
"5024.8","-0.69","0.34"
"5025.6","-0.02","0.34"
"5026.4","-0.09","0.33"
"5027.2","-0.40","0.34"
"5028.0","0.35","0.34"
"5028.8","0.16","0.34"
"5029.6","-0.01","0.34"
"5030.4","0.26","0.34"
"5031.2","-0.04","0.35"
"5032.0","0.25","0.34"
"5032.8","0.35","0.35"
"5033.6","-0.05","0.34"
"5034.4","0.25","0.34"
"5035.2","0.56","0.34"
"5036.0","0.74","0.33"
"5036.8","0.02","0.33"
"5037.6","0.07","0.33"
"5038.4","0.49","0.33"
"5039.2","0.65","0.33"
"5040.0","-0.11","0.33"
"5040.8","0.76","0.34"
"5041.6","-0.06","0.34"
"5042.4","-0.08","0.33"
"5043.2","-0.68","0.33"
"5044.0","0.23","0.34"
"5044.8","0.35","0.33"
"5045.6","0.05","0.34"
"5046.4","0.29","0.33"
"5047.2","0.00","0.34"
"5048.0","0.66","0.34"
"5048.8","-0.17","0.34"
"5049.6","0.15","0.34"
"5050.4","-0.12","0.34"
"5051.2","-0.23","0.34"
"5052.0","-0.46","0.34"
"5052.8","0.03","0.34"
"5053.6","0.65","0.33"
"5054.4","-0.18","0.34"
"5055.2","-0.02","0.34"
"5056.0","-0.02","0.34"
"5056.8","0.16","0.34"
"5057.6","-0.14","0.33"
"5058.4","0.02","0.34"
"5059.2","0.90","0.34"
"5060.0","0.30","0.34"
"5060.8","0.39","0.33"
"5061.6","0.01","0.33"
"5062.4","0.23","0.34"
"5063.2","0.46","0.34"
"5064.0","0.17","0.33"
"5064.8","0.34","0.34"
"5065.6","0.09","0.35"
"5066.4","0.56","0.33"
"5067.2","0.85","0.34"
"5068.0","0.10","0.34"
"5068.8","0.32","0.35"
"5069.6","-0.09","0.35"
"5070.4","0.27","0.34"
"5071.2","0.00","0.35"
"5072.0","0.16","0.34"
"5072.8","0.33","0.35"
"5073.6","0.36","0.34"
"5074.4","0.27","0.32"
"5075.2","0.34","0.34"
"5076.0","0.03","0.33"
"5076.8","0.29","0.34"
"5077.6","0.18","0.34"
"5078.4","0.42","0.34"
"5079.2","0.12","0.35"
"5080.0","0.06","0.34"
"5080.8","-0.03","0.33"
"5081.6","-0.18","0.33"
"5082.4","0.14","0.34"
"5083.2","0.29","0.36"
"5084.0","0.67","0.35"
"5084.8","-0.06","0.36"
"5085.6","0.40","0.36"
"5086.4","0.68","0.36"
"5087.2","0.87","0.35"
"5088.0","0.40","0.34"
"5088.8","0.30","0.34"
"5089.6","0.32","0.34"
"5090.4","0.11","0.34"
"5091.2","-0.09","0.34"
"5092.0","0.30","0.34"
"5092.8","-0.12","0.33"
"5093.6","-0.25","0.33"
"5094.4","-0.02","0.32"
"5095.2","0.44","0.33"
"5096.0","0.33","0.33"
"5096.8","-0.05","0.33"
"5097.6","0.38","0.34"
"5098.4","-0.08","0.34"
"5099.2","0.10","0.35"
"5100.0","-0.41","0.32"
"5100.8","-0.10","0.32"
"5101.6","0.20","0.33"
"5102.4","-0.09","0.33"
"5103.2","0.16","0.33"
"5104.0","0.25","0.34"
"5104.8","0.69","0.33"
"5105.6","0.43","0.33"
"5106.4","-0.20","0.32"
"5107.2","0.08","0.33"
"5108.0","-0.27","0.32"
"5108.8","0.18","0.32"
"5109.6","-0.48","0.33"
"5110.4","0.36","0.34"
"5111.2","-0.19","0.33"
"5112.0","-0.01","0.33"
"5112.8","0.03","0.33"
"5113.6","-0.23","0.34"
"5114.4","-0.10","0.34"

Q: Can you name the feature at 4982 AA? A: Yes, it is C IV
